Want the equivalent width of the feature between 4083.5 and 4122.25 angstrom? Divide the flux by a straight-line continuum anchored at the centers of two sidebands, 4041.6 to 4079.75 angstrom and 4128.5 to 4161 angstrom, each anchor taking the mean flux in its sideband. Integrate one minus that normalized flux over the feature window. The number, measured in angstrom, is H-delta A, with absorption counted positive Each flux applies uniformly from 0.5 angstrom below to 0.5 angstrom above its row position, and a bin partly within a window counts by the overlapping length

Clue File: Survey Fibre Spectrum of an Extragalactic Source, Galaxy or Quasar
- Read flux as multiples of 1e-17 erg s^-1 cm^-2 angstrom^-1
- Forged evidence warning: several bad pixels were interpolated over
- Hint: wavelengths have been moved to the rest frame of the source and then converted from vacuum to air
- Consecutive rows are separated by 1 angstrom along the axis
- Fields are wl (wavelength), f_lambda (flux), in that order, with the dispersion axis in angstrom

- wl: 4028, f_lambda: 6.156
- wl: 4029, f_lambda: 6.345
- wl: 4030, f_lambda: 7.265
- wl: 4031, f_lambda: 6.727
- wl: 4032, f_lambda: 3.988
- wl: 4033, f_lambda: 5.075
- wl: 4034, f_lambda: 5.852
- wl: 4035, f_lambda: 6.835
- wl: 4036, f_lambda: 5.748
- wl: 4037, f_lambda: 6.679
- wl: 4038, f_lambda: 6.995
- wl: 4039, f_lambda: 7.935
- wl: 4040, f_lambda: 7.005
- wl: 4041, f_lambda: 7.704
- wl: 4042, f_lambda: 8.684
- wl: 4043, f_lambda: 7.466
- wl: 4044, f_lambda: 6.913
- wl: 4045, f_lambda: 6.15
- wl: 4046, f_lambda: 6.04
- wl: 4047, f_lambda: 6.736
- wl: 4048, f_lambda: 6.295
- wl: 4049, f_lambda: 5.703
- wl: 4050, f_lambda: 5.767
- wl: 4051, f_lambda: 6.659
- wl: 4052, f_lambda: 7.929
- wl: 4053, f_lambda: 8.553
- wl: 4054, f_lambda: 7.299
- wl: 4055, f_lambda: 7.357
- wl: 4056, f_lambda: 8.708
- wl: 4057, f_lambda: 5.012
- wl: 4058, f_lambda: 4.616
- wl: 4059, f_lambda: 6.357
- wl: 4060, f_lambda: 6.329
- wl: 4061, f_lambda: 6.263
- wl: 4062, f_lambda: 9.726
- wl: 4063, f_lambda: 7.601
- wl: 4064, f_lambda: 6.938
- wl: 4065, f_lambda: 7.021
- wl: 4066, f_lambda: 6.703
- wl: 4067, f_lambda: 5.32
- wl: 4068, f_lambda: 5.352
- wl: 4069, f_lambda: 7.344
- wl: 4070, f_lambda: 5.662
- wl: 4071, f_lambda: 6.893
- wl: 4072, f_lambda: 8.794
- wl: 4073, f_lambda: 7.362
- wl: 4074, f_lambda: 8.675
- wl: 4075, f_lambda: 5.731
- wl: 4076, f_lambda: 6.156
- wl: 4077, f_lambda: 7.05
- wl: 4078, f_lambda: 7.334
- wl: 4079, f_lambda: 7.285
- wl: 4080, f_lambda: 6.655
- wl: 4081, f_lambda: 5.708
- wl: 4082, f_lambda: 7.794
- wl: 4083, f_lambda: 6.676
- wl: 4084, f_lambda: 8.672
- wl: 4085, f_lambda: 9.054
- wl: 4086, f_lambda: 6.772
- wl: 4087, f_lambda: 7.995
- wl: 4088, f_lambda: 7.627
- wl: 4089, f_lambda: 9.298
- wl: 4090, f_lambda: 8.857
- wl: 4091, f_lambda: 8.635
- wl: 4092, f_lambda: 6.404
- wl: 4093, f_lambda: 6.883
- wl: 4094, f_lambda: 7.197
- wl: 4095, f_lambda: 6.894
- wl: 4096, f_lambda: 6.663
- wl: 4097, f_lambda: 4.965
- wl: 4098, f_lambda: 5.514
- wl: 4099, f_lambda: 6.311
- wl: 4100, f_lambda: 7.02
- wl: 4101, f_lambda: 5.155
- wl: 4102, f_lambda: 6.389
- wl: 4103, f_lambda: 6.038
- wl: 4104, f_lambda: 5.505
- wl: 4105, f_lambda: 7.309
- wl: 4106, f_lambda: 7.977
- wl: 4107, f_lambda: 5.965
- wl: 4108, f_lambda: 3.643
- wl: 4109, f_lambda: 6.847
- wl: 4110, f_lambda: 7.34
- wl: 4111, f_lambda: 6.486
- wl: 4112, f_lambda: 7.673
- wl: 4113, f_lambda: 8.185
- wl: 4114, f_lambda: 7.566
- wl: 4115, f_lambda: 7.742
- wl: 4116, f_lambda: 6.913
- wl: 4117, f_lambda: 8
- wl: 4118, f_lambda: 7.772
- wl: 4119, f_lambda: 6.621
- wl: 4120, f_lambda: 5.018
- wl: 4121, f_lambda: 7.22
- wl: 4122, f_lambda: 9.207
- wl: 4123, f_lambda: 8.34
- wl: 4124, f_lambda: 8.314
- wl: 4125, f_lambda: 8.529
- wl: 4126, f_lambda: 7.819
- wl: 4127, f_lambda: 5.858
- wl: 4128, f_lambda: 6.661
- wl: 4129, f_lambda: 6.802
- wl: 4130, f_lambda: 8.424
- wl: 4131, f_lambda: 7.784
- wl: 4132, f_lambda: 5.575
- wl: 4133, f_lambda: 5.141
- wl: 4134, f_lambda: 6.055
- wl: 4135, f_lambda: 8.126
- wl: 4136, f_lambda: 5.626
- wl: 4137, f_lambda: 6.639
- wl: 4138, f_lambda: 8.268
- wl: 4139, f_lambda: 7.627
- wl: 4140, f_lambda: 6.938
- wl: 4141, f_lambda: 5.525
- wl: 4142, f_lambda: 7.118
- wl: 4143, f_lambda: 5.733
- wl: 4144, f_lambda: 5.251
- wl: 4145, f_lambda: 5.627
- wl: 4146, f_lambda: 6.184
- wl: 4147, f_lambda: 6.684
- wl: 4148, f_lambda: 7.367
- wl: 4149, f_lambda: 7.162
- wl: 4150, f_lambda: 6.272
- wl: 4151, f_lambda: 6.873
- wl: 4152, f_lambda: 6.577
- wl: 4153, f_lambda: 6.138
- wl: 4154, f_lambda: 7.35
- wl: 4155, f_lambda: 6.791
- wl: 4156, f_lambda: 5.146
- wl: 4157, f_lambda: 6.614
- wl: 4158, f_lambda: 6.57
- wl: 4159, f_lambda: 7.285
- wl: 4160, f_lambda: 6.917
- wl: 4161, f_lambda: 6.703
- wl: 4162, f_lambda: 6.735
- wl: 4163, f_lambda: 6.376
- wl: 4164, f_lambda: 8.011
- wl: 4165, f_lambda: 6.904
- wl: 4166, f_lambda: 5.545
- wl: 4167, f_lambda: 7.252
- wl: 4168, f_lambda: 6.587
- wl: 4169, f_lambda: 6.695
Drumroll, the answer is -1.65 angstrom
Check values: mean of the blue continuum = 6.88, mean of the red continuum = 6.63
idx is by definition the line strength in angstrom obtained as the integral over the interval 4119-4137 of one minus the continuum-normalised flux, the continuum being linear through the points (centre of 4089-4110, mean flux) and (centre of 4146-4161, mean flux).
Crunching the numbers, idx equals -1.1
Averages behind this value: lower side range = 6.59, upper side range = 6.68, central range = 7.06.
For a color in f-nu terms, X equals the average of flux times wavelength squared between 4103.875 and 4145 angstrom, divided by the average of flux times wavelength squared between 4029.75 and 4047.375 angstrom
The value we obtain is 1.1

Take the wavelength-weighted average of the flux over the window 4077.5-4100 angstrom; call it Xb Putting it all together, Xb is 7.23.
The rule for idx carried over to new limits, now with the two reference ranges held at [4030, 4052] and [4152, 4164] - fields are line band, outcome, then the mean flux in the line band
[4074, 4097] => -2.5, 7.31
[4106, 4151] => -1.9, 6.91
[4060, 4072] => -0.5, 6.87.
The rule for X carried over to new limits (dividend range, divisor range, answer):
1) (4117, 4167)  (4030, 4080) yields 1.05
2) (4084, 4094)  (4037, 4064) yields 1.16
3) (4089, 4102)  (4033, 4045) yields 1.00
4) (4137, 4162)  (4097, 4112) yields 1.08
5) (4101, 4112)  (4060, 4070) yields 0.95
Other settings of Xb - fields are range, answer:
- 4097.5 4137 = 6.88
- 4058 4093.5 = 7.19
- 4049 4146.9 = 6.94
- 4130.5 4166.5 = 6.59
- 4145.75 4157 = 6.6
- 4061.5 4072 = 6.95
